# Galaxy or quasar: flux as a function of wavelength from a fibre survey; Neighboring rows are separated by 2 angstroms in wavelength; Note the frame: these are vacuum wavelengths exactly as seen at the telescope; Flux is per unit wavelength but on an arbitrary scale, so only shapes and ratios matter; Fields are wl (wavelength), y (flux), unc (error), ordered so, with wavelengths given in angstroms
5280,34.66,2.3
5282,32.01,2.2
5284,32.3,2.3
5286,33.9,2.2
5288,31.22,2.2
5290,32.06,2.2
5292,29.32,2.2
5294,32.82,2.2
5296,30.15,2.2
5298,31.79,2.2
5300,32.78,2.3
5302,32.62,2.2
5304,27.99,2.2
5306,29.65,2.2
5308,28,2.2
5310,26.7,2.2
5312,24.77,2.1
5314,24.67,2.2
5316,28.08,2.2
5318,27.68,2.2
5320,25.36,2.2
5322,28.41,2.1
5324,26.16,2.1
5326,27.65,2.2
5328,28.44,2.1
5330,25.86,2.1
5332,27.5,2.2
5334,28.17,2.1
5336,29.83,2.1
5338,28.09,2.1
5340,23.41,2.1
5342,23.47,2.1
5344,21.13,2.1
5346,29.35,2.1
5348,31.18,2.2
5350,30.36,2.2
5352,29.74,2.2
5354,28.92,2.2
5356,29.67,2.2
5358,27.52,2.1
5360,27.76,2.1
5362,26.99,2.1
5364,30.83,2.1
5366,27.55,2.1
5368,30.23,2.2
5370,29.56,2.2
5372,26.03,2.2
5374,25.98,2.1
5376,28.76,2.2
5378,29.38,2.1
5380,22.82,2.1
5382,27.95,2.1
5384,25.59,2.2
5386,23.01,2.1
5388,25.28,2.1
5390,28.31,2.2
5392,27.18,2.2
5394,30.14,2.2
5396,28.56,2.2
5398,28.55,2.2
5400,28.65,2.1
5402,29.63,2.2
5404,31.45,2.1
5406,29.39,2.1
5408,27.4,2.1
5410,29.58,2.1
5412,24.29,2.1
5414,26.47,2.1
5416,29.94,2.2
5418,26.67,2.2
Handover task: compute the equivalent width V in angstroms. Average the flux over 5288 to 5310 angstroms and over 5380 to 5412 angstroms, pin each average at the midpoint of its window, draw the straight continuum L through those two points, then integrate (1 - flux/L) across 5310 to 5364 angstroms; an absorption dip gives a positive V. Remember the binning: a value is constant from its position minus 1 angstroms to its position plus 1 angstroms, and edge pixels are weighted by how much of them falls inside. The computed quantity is 3.8 angstroms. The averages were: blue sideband 30.6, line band 27.4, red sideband 27.8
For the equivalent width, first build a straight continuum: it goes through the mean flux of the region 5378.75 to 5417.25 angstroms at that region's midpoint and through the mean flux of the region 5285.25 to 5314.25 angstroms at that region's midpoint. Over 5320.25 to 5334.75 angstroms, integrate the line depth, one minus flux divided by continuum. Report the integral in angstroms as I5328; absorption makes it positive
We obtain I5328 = 1.0 angstroms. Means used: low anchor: 30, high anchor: 27.6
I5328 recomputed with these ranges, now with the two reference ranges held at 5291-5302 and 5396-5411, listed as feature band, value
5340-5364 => 2.00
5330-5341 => 1.22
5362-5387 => 2.12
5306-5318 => 1.67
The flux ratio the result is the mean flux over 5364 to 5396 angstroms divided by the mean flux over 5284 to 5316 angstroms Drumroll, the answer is 0.9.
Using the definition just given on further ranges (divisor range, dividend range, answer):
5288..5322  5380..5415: 0.95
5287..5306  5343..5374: 0.91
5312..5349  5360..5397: 1.02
